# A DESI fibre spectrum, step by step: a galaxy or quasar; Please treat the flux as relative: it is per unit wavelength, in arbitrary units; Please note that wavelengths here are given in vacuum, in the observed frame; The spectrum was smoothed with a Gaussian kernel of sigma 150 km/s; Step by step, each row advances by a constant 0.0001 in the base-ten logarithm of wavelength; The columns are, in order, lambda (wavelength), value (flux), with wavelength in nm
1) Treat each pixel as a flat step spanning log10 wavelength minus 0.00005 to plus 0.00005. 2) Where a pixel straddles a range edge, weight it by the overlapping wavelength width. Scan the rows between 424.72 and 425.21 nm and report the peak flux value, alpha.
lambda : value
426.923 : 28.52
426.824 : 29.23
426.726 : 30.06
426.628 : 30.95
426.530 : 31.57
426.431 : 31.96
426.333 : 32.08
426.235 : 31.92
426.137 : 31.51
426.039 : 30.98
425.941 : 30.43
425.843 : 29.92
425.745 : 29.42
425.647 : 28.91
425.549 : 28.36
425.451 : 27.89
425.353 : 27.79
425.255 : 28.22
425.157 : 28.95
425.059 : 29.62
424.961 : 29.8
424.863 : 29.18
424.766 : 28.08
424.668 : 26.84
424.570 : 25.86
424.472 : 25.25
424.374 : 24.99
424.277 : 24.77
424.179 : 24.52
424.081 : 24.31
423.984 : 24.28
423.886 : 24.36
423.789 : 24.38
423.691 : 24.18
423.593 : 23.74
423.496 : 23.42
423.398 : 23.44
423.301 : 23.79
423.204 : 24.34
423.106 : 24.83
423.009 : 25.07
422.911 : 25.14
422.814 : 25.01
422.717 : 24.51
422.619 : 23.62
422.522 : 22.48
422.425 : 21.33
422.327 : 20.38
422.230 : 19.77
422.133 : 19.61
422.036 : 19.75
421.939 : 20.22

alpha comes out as 29.8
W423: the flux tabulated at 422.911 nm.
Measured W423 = 25.14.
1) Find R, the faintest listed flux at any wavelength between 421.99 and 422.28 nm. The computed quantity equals 19.61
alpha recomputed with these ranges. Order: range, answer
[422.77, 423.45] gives 25.14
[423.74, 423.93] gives 24.38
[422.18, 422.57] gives 22.48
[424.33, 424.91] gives 29.18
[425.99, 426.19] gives 31.51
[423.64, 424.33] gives 24.77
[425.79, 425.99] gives 30.43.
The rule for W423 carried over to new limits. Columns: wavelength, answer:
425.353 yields 27.79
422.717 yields 24.51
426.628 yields 30.95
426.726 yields 30.06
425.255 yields 28.22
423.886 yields 24.36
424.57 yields 25.86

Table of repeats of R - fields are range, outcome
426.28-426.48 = 31.96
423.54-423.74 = 23.74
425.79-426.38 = 29.92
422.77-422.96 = 25.01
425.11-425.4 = 27.79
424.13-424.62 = 24.52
